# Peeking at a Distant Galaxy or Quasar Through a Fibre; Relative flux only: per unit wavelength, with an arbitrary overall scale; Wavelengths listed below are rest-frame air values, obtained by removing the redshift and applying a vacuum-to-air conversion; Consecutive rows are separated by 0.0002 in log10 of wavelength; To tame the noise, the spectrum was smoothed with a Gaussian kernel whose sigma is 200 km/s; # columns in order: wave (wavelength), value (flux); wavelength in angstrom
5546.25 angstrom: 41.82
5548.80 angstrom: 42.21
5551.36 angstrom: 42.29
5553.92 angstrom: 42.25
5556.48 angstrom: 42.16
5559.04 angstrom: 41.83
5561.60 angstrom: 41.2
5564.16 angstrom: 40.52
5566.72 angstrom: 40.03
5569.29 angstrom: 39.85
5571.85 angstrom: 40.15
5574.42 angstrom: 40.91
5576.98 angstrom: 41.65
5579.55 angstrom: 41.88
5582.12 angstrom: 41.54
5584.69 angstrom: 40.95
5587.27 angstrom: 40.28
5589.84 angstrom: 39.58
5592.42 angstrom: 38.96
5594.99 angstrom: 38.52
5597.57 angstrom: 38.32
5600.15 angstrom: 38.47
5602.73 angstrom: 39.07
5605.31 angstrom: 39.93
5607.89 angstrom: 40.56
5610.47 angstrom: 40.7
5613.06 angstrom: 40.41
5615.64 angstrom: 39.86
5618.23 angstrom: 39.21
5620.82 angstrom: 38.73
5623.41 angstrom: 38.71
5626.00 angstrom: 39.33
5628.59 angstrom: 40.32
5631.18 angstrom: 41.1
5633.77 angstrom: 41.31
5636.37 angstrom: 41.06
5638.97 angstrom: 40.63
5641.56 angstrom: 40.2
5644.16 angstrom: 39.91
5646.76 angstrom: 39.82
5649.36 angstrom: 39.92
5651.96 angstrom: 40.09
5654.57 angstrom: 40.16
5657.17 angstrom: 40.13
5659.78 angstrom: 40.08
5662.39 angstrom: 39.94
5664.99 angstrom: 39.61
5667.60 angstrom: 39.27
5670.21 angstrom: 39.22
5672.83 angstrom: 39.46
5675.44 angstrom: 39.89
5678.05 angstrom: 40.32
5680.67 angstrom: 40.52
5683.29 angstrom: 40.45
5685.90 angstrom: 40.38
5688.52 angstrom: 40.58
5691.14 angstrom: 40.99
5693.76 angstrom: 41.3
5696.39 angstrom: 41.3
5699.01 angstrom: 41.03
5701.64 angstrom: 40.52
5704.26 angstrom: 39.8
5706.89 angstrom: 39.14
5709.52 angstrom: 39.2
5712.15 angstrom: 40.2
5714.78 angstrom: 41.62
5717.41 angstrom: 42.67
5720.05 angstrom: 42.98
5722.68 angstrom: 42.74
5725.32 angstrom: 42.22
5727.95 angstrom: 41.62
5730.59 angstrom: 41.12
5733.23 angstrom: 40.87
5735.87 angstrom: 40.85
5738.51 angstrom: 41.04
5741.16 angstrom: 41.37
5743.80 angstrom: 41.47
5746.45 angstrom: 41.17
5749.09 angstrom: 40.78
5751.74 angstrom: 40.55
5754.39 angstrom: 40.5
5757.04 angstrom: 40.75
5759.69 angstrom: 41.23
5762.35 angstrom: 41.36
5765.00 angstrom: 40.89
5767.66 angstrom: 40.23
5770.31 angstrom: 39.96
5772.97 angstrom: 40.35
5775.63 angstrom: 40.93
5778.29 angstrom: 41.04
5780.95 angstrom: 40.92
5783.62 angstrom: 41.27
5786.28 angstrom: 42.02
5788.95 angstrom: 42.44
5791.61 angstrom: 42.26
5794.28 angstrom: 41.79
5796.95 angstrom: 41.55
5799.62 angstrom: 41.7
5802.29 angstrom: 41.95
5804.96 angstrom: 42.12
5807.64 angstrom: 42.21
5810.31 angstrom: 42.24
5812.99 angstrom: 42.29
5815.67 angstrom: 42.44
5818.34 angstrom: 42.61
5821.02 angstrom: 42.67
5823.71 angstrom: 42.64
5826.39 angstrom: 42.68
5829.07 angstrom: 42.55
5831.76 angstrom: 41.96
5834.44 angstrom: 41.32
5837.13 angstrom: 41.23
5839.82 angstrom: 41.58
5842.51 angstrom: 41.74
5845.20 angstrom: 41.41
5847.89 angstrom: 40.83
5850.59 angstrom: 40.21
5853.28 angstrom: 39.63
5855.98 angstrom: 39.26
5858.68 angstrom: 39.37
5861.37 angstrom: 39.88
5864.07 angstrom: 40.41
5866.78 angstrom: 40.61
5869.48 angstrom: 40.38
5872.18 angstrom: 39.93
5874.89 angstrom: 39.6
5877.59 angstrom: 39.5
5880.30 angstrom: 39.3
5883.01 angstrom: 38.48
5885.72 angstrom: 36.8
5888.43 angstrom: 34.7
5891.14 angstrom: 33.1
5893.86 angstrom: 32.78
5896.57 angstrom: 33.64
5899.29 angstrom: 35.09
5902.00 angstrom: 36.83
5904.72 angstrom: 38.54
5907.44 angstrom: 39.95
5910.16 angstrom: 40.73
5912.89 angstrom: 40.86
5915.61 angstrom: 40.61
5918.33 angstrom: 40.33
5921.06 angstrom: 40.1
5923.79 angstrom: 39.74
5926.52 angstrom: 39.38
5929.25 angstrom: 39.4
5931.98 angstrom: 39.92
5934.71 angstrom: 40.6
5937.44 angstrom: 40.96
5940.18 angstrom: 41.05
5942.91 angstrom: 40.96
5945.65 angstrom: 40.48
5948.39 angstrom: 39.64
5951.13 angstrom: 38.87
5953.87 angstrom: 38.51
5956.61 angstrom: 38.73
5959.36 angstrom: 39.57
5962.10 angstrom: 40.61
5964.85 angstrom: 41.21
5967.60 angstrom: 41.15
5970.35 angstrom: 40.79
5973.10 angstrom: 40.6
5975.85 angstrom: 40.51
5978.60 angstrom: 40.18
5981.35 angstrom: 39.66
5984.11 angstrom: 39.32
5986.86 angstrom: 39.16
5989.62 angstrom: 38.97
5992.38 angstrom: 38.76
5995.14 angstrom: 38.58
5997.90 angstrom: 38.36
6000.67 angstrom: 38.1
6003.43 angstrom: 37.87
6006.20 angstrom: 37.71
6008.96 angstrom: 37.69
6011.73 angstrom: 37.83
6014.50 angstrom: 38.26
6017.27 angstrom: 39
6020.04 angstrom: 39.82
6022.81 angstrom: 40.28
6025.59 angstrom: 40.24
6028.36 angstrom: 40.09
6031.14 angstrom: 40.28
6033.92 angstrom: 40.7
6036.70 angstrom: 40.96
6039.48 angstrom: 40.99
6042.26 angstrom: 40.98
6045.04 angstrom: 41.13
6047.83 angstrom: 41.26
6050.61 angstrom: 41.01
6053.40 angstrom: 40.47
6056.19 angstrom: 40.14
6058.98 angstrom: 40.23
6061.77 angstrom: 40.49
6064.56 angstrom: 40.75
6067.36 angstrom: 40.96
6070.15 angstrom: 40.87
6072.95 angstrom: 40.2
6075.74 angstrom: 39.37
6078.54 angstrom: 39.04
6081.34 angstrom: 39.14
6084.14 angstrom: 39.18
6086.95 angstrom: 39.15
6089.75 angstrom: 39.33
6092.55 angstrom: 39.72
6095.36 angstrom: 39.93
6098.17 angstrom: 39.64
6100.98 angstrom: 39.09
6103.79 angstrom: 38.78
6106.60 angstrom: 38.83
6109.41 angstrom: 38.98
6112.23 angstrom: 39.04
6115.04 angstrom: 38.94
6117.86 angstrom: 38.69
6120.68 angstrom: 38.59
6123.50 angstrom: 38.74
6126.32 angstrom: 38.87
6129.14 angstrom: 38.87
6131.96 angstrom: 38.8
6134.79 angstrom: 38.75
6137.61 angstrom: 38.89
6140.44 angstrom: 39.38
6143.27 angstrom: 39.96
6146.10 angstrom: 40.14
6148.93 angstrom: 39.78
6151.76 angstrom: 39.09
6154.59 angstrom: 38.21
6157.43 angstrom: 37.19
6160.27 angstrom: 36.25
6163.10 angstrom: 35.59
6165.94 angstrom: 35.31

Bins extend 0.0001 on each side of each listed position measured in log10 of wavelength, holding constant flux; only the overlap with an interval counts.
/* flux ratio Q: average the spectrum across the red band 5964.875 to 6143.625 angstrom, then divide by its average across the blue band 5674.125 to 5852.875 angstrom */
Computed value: 1.0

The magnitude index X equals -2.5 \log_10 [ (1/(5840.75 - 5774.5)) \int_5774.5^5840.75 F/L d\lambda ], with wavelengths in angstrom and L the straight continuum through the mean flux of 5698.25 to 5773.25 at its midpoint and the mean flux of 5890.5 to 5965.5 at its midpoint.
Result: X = -0.04 mag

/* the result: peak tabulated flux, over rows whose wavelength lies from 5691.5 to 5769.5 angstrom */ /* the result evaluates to 42.98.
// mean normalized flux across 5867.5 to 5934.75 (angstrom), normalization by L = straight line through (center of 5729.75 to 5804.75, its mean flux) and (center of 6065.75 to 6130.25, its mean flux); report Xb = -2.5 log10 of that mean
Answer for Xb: 0.056 mag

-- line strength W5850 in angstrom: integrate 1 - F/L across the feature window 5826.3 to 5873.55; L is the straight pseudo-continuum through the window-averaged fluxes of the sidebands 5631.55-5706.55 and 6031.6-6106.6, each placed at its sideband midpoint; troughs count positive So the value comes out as -0.7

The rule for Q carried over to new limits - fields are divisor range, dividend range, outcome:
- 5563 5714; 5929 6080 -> 0.99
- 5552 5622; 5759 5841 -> 1.03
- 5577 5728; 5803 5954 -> 0.99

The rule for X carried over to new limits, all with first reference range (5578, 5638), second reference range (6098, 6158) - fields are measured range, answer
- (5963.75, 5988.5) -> -0.03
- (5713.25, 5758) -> -0.05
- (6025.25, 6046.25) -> -0.04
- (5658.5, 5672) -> 0.01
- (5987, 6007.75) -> 0.02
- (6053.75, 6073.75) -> -0.04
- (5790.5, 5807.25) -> -0.06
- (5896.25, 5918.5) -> 0.02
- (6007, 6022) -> 0.02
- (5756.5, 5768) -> -0.03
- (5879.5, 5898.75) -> 0.12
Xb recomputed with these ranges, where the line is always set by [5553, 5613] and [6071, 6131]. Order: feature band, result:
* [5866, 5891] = 0.03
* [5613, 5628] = 0.03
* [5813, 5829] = -0.07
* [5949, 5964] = 0.00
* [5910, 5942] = -0.02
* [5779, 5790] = -0.04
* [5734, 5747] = -0.03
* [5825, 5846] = -0.05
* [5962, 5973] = -0.04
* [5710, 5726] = -0.05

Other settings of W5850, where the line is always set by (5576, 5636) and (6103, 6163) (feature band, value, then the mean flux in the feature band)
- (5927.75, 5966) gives -0.8 angstrom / 40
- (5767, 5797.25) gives -1.3 angstrom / 41.2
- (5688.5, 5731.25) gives -1.5 angstrom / 41.1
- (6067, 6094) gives -0.6 angstrom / 39.7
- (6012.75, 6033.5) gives -0.4 angstrom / 39.7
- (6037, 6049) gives -0.7 angstrom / 41.1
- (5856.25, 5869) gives -0.2 angstrom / 40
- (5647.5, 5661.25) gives -0.1 angstrom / 40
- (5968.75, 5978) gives -0.4 angstrom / 40.6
